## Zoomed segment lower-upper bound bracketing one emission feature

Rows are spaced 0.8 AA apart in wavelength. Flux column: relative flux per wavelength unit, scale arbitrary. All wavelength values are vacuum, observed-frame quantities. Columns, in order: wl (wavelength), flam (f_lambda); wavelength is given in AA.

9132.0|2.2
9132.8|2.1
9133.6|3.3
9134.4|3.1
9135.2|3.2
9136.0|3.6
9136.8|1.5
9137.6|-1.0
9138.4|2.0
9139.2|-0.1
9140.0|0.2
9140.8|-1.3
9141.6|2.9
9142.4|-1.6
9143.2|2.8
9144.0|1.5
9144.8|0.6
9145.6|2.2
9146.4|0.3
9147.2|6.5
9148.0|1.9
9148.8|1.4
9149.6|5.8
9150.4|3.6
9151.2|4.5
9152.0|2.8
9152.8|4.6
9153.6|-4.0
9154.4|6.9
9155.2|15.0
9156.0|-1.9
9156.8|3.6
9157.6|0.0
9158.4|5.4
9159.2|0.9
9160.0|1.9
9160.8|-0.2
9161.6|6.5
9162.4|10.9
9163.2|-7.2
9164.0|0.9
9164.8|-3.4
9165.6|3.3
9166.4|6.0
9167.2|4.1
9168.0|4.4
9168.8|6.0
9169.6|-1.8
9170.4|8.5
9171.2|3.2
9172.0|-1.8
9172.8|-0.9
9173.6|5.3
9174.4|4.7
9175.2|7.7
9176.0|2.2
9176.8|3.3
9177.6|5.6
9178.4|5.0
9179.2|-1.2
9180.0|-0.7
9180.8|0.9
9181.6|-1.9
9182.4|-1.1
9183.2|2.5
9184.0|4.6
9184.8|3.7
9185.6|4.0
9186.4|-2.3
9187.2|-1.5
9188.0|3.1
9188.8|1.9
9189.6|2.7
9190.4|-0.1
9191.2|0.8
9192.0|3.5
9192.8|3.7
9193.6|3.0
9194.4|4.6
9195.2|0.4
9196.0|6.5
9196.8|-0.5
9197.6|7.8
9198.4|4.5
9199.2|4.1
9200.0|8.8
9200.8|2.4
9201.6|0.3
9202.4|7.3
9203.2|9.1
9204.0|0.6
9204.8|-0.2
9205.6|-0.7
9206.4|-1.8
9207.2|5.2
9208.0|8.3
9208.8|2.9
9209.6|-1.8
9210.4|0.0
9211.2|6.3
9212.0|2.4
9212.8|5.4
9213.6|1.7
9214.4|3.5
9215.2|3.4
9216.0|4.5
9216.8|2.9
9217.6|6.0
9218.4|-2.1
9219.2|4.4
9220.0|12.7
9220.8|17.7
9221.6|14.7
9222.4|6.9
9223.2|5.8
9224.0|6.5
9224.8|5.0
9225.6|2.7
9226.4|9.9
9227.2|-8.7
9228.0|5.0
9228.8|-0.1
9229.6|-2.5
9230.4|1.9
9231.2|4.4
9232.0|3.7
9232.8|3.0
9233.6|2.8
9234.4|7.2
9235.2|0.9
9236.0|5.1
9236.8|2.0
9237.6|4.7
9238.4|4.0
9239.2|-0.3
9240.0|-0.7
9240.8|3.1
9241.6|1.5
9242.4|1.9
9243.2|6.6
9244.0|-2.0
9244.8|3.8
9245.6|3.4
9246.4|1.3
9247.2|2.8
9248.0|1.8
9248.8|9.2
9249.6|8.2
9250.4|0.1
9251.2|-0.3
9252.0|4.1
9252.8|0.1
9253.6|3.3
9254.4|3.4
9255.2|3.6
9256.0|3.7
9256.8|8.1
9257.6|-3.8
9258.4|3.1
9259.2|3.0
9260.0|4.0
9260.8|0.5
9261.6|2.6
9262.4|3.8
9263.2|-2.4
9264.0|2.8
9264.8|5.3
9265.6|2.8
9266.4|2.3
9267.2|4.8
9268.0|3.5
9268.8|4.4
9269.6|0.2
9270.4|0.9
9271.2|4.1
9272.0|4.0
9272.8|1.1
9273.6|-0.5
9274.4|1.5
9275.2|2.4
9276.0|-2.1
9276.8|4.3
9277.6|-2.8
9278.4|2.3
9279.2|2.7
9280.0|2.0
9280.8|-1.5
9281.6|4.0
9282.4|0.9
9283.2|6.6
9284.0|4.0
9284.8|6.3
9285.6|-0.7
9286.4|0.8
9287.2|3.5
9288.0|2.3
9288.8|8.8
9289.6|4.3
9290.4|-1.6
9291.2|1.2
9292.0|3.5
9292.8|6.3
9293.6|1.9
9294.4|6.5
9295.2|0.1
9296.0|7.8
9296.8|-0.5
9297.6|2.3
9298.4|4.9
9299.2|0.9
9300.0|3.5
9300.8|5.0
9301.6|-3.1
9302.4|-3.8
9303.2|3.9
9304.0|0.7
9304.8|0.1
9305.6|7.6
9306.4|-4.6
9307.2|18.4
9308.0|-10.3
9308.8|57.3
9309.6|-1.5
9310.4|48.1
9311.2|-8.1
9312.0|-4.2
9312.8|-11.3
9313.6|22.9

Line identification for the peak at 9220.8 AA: H-gamma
